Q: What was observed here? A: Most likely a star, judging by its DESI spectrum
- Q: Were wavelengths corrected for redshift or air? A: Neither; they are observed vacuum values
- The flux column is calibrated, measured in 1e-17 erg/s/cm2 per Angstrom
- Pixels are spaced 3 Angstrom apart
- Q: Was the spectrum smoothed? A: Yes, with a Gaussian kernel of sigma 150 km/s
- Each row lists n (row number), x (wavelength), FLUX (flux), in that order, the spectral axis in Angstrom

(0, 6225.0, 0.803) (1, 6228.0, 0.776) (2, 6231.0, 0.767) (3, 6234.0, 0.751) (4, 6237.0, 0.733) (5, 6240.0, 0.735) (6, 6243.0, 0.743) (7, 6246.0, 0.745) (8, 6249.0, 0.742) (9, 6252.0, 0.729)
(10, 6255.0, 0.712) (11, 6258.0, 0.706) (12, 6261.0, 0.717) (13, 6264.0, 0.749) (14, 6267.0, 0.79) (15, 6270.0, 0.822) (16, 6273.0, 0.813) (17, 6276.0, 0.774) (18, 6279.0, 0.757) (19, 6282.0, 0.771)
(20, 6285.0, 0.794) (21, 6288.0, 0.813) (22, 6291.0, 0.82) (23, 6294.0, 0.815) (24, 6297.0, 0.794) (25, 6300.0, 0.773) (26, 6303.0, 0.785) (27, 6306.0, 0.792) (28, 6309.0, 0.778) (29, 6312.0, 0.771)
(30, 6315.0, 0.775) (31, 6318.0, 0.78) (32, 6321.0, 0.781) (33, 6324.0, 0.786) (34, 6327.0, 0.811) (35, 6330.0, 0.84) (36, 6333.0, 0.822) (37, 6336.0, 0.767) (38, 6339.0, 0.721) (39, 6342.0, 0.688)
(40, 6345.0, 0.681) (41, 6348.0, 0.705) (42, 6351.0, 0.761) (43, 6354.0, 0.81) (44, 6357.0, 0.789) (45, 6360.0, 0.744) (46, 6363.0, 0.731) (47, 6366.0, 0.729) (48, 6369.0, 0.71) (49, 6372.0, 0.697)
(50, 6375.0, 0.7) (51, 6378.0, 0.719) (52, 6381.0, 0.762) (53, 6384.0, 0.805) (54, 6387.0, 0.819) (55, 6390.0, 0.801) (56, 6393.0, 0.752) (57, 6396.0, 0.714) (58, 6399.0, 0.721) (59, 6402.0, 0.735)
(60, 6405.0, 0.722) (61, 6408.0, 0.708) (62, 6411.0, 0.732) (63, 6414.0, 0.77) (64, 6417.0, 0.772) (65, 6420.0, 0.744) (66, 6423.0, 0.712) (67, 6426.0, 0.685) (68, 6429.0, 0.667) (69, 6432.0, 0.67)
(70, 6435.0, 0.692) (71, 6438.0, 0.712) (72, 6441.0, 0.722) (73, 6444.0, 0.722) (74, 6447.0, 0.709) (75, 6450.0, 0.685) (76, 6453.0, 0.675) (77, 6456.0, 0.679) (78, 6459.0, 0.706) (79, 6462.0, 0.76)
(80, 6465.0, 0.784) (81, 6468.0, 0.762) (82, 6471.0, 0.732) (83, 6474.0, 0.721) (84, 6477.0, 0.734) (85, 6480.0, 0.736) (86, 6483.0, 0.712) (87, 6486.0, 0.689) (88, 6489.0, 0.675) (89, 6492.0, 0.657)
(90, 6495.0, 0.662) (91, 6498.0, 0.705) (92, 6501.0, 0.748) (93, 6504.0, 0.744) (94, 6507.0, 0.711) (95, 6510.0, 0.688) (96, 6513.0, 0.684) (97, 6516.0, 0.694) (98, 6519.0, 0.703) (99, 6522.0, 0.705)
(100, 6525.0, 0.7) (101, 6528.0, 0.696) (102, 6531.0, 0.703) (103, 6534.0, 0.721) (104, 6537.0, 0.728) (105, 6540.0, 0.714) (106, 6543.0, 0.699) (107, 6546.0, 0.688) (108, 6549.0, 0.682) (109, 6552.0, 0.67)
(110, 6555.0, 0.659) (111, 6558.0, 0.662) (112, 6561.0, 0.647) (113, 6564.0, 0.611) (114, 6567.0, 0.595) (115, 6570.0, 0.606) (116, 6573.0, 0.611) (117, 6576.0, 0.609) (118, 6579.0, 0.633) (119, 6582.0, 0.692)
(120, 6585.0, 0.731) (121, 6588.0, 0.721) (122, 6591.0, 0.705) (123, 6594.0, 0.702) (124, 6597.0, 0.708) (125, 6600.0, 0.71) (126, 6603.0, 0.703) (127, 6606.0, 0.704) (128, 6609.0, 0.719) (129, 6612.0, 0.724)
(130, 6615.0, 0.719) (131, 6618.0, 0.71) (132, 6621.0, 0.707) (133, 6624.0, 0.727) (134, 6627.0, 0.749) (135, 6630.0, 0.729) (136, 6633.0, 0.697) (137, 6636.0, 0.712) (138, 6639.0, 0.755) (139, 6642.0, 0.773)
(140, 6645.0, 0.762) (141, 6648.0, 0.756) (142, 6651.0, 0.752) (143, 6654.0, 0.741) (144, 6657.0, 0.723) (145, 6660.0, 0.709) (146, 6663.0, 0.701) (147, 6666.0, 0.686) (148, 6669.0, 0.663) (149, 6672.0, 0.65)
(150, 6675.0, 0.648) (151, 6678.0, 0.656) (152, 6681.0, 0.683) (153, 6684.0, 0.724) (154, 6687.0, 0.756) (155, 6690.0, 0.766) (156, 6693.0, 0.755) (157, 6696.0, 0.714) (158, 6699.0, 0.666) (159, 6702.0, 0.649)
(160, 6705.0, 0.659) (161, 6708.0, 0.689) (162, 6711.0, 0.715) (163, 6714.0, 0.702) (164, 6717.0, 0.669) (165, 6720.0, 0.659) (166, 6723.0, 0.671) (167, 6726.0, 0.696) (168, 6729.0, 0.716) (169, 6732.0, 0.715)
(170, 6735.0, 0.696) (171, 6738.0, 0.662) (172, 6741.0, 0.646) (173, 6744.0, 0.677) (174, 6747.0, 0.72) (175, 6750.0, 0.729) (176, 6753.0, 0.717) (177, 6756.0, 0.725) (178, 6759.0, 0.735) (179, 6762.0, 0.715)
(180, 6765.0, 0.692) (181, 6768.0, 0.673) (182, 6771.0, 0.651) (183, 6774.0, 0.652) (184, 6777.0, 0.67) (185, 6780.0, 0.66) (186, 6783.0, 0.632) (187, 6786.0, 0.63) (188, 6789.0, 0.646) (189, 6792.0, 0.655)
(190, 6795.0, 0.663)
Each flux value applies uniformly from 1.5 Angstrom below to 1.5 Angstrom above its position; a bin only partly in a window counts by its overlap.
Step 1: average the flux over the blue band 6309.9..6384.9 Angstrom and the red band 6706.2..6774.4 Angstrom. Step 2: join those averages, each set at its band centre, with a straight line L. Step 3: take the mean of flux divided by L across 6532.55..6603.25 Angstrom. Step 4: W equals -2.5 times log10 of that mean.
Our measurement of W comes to 0.07 mag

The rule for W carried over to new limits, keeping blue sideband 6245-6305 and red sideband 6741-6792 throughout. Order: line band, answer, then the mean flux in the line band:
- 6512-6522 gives 0.047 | 0.696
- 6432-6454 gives 0.060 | 0.701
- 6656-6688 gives 0.014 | 0.689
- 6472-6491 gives 0.035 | 0.71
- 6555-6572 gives 0.148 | 0.627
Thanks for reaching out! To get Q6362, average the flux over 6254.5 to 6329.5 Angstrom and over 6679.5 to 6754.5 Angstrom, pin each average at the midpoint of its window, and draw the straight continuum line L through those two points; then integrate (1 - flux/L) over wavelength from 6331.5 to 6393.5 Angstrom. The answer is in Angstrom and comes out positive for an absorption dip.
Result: 1.5 Angstrom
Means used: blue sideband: 0.781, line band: 0.748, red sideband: 0.698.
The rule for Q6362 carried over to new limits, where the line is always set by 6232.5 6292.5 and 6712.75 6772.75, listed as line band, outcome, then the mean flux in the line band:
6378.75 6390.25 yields -0.7 Angstrom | 0.791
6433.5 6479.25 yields 0.8 Angstrom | 0.72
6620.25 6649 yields -1.2 Angstrom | 0.737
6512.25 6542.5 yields 0.8 Angstrom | 0.705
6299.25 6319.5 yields -0.7 Angstrom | 0.779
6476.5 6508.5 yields 1.0 Angstrom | 0.706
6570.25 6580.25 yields 1.4 Angstrom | 0.616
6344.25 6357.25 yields 0.0 Angstrom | 0.749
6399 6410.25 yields 0.3 Angstrom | 0.722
